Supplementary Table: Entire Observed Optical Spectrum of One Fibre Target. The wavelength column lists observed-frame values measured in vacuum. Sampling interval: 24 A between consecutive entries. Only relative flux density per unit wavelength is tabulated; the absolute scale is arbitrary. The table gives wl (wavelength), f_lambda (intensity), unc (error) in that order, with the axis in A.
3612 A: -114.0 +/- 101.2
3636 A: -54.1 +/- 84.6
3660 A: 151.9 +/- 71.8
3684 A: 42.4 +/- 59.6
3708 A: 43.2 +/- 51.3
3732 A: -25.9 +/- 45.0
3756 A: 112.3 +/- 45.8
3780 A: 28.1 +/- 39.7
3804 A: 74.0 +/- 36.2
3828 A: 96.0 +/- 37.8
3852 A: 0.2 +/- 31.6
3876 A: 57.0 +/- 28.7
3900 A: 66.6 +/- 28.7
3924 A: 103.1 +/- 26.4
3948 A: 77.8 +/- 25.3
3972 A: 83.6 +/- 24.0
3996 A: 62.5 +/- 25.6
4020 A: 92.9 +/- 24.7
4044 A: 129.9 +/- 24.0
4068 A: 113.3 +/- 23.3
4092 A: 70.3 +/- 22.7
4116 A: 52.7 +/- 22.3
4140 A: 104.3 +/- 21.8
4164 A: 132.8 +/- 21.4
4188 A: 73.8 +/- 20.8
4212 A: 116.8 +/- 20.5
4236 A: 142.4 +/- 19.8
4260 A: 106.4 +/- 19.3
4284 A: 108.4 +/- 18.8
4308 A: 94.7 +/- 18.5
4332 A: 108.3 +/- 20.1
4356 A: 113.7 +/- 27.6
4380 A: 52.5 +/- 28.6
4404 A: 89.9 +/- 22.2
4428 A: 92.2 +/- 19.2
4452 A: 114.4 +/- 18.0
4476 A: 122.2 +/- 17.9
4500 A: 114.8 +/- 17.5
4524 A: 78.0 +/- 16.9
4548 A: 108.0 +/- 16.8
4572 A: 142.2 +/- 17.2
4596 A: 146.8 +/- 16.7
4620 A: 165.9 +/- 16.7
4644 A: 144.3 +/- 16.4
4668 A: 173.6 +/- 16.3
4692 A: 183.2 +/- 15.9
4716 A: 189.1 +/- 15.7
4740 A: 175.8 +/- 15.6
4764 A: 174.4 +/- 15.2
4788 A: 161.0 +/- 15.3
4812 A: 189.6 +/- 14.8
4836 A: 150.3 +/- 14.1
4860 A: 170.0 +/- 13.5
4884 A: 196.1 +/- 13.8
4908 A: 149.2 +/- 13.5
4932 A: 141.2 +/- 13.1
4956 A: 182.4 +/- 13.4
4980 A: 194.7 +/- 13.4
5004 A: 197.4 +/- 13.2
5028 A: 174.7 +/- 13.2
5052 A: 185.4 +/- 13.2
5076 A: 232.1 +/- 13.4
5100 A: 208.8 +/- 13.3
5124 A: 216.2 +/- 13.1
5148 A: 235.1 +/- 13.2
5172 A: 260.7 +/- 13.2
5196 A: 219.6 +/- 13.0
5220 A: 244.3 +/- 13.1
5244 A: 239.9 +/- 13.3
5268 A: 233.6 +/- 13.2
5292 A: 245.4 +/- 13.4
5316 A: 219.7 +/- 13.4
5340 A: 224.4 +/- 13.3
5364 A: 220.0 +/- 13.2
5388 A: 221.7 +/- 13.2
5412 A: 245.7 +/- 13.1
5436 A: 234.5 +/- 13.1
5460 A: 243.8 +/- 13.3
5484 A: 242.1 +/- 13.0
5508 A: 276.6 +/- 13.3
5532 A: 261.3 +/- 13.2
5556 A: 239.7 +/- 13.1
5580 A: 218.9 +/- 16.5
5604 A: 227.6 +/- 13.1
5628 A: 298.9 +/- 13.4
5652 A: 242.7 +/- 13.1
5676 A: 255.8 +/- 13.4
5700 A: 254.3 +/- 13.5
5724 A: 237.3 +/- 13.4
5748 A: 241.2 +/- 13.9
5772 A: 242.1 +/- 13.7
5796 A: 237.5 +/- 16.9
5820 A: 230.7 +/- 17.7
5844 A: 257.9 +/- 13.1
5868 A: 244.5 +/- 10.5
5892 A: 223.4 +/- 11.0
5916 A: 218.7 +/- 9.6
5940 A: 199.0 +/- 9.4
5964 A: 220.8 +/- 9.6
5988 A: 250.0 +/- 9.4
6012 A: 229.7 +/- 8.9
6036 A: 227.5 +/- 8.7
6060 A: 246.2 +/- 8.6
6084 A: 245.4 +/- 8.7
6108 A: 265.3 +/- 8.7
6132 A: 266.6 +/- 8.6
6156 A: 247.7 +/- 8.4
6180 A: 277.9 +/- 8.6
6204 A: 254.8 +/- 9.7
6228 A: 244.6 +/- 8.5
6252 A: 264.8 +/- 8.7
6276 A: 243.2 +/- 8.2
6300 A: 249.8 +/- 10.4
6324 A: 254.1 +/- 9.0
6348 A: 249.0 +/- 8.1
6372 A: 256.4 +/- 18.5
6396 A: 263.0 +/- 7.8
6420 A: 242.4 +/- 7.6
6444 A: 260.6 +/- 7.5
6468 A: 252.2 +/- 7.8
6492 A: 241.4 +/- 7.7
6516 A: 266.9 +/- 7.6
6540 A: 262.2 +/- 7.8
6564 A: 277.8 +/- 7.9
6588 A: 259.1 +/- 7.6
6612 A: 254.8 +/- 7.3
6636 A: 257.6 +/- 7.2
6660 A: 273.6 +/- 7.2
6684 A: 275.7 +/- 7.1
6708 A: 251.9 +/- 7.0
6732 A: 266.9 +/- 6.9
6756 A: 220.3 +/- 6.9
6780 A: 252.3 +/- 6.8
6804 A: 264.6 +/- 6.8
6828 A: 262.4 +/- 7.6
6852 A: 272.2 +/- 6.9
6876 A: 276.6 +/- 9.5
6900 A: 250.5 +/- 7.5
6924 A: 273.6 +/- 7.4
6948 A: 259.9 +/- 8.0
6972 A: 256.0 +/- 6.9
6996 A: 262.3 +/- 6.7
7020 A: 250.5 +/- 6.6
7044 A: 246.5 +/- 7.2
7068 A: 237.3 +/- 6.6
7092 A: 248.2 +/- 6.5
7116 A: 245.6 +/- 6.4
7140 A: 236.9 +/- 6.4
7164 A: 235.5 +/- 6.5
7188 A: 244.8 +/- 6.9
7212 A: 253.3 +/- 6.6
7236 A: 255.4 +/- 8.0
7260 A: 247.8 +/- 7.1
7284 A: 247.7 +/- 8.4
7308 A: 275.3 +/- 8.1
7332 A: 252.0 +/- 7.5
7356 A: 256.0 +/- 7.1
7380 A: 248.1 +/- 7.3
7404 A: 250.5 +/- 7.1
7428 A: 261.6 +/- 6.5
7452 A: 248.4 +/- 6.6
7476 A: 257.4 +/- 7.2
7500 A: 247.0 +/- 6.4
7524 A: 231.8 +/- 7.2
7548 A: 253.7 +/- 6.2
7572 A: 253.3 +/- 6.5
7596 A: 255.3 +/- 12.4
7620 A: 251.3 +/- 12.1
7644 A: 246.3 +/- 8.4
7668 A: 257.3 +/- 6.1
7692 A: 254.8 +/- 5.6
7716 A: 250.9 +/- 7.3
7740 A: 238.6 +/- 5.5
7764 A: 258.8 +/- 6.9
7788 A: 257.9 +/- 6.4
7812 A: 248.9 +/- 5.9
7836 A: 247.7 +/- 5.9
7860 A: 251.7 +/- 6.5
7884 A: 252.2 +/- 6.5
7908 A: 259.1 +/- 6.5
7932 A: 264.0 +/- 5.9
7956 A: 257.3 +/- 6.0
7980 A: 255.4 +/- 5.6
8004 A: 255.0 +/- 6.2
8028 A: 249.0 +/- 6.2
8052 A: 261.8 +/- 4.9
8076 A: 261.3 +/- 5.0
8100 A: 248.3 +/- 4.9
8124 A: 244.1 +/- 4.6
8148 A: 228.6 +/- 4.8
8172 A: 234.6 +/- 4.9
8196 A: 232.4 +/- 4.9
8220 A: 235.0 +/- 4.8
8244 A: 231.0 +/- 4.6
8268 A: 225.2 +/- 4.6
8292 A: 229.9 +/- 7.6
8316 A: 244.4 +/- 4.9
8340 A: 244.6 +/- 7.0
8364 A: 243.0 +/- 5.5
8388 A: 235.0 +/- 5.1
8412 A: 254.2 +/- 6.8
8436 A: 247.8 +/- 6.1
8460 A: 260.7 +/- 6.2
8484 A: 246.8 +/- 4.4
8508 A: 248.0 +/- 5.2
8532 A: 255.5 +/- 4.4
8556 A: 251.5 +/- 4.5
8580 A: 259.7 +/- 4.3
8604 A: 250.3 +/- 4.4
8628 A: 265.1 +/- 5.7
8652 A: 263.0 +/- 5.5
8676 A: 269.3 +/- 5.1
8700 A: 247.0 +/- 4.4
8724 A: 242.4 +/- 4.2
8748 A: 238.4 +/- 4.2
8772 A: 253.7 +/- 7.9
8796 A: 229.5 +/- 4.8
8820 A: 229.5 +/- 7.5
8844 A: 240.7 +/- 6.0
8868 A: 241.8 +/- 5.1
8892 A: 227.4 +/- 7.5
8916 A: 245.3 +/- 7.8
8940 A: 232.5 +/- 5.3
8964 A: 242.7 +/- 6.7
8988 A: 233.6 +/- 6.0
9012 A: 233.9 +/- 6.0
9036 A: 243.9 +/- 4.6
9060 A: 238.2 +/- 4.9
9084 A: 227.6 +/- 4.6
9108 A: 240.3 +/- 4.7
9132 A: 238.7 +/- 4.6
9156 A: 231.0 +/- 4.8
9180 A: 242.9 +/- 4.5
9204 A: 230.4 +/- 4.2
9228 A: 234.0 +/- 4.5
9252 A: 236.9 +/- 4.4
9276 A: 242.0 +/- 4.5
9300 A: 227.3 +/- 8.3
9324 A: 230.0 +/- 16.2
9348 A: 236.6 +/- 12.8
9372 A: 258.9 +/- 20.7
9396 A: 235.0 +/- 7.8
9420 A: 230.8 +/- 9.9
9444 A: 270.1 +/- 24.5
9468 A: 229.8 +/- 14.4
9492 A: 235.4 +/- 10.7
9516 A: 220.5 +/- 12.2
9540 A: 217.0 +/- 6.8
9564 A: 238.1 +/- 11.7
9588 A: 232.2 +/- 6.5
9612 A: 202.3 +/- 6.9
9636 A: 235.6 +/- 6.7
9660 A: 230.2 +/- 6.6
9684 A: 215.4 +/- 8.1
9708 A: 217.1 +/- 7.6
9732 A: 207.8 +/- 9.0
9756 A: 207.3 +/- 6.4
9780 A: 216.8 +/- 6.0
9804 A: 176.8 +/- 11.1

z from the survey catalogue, 0.15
